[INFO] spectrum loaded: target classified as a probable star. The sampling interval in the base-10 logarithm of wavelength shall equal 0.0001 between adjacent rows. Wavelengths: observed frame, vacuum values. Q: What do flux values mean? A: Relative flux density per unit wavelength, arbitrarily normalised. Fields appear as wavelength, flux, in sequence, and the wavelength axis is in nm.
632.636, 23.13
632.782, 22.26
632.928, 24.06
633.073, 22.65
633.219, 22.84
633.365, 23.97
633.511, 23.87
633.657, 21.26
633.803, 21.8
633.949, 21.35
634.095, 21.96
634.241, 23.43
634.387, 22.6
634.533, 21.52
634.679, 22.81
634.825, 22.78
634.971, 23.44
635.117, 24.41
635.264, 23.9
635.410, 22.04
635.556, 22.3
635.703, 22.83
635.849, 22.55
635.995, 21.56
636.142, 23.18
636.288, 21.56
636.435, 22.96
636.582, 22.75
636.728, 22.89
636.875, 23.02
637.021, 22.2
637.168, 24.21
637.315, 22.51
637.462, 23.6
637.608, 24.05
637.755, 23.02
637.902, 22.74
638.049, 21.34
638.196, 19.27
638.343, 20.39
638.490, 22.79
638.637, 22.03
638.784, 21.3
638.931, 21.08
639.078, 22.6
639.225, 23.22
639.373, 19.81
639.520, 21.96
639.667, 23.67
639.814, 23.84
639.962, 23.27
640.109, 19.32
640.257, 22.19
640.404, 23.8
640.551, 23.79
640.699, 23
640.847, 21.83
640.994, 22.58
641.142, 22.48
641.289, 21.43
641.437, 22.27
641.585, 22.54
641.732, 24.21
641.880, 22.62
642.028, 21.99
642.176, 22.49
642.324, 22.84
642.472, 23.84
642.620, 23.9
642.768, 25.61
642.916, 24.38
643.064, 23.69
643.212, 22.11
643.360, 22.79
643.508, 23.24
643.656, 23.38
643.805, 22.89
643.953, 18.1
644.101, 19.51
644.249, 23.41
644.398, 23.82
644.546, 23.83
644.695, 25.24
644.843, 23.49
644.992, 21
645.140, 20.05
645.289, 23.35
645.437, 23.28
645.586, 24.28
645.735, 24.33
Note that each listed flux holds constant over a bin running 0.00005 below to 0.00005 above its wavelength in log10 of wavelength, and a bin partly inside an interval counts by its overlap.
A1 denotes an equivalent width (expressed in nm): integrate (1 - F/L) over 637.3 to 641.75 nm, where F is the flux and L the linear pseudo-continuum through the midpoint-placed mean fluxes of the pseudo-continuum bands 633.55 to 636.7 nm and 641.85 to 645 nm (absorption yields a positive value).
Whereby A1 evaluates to 0.09 nm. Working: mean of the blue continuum 22.5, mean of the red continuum 23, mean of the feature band 22.3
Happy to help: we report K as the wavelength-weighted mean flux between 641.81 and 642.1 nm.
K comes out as 22.3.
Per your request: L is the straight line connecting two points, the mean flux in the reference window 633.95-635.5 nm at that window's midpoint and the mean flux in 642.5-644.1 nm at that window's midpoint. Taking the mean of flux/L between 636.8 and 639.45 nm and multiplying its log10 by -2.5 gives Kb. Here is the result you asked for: 0.03 mag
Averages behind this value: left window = 22.8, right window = 22.9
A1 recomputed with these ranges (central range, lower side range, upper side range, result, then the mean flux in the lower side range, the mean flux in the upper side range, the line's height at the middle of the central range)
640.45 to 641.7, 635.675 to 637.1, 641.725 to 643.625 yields 0.03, 22.6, 23.3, 23.1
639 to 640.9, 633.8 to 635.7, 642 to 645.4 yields 0.02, 22.7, 22.8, 22.8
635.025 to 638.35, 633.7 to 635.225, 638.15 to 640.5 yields -0.05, 22.6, 22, 22.3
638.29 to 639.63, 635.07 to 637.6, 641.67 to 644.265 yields 0.06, 22.9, 22.8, 22.8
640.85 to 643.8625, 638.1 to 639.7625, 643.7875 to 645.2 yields -0.15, 21.7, 22.1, 22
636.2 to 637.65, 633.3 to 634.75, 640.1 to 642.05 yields -0.03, 22.4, 22.5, 22.5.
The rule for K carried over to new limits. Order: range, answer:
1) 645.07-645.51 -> 22.3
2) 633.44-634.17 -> 22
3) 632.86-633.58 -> 23.5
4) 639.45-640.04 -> 23.2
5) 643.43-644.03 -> 21.9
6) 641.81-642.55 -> 22.7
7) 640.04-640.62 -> 22.3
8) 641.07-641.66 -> 22.2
